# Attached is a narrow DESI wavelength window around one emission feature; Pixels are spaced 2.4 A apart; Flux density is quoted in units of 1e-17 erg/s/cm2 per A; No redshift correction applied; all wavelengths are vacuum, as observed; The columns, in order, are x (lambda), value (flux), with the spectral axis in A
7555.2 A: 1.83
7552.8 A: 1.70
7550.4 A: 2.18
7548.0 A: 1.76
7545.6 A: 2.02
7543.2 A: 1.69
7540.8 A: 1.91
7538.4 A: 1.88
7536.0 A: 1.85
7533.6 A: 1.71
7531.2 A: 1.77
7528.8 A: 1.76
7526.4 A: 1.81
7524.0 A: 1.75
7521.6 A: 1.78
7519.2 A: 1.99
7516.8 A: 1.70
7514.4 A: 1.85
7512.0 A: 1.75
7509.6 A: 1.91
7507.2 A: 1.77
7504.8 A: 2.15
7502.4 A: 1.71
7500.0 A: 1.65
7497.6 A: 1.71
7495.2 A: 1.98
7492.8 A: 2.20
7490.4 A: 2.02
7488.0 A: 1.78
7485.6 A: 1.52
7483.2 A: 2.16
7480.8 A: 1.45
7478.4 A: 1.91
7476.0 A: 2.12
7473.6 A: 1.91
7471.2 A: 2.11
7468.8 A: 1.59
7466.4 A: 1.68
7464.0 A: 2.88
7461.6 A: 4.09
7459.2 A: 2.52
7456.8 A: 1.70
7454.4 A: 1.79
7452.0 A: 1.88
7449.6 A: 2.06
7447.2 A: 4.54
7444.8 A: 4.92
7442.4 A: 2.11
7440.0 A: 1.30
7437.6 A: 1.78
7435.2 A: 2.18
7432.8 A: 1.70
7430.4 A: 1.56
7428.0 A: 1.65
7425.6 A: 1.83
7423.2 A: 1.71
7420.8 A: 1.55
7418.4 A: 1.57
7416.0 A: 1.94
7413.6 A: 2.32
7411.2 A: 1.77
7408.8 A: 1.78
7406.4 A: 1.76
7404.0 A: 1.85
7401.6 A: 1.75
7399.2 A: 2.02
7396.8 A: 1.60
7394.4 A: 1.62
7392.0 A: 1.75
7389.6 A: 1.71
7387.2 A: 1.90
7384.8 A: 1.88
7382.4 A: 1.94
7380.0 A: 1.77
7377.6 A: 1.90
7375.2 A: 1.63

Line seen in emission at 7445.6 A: [S II] 6716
